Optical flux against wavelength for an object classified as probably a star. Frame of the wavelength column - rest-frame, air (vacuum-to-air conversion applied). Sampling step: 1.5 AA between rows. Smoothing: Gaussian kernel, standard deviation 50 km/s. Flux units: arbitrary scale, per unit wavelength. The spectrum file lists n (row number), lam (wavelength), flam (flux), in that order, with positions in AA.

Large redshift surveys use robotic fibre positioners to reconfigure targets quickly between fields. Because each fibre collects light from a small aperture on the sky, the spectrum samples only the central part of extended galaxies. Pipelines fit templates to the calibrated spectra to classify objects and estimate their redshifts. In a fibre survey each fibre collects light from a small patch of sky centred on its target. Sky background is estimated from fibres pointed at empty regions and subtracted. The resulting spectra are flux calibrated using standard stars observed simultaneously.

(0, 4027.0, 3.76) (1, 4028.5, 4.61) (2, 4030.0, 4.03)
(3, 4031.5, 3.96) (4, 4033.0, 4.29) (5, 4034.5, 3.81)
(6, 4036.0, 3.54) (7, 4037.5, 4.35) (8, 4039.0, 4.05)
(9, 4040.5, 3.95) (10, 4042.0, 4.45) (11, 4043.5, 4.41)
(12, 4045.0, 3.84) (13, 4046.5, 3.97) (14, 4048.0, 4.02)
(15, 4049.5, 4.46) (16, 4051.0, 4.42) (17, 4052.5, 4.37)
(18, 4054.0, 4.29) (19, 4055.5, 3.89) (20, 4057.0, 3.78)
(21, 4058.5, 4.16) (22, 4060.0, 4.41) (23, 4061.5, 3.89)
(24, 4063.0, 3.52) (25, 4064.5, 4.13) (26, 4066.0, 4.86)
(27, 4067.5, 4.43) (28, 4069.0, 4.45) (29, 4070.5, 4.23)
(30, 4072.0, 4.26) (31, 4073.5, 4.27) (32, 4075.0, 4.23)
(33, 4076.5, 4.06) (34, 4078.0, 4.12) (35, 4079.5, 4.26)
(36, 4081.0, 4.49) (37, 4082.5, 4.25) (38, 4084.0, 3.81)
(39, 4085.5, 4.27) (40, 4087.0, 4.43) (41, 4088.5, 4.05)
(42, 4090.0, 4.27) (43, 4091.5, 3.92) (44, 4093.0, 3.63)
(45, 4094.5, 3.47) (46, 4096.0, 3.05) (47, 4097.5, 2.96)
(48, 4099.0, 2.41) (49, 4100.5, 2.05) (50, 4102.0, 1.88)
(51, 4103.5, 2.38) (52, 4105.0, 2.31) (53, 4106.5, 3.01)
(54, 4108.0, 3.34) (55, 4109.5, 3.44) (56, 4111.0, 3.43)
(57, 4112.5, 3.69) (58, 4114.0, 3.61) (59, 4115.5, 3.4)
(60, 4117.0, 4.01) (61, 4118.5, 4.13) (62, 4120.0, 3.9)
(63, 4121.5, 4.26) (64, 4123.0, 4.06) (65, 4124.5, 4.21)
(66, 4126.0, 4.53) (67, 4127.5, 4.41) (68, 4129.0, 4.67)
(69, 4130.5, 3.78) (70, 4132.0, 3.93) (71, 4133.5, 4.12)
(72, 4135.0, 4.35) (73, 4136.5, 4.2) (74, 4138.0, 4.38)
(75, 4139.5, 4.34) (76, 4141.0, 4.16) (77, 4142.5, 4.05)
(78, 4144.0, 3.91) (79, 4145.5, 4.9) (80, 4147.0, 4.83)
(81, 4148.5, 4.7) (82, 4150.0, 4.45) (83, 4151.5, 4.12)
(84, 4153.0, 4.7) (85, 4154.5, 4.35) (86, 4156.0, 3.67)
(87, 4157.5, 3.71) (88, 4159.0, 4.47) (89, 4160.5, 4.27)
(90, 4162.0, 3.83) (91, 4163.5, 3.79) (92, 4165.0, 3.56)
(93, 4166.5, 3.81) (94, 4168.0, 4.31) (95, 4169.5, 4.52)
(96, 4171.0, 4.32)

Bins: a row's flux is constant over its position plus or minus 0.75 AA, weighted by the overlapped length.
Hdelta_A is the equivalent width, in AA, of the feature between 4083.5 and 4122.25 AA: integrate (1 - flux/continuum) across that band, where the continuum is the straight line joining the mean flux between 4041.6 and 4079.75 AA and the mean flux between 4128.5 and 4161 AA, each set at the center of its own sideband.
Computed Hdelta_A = 7.4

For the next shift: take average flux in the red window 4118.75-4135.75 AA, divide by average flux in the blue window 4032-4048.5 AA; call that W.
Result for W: 1.03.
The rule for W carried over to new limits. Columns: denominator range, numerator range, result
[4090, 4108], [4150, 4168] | 1.40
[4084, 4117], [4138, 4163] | 1.29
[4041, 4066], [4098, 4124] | 0.79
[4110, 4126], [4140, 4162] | 1.10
